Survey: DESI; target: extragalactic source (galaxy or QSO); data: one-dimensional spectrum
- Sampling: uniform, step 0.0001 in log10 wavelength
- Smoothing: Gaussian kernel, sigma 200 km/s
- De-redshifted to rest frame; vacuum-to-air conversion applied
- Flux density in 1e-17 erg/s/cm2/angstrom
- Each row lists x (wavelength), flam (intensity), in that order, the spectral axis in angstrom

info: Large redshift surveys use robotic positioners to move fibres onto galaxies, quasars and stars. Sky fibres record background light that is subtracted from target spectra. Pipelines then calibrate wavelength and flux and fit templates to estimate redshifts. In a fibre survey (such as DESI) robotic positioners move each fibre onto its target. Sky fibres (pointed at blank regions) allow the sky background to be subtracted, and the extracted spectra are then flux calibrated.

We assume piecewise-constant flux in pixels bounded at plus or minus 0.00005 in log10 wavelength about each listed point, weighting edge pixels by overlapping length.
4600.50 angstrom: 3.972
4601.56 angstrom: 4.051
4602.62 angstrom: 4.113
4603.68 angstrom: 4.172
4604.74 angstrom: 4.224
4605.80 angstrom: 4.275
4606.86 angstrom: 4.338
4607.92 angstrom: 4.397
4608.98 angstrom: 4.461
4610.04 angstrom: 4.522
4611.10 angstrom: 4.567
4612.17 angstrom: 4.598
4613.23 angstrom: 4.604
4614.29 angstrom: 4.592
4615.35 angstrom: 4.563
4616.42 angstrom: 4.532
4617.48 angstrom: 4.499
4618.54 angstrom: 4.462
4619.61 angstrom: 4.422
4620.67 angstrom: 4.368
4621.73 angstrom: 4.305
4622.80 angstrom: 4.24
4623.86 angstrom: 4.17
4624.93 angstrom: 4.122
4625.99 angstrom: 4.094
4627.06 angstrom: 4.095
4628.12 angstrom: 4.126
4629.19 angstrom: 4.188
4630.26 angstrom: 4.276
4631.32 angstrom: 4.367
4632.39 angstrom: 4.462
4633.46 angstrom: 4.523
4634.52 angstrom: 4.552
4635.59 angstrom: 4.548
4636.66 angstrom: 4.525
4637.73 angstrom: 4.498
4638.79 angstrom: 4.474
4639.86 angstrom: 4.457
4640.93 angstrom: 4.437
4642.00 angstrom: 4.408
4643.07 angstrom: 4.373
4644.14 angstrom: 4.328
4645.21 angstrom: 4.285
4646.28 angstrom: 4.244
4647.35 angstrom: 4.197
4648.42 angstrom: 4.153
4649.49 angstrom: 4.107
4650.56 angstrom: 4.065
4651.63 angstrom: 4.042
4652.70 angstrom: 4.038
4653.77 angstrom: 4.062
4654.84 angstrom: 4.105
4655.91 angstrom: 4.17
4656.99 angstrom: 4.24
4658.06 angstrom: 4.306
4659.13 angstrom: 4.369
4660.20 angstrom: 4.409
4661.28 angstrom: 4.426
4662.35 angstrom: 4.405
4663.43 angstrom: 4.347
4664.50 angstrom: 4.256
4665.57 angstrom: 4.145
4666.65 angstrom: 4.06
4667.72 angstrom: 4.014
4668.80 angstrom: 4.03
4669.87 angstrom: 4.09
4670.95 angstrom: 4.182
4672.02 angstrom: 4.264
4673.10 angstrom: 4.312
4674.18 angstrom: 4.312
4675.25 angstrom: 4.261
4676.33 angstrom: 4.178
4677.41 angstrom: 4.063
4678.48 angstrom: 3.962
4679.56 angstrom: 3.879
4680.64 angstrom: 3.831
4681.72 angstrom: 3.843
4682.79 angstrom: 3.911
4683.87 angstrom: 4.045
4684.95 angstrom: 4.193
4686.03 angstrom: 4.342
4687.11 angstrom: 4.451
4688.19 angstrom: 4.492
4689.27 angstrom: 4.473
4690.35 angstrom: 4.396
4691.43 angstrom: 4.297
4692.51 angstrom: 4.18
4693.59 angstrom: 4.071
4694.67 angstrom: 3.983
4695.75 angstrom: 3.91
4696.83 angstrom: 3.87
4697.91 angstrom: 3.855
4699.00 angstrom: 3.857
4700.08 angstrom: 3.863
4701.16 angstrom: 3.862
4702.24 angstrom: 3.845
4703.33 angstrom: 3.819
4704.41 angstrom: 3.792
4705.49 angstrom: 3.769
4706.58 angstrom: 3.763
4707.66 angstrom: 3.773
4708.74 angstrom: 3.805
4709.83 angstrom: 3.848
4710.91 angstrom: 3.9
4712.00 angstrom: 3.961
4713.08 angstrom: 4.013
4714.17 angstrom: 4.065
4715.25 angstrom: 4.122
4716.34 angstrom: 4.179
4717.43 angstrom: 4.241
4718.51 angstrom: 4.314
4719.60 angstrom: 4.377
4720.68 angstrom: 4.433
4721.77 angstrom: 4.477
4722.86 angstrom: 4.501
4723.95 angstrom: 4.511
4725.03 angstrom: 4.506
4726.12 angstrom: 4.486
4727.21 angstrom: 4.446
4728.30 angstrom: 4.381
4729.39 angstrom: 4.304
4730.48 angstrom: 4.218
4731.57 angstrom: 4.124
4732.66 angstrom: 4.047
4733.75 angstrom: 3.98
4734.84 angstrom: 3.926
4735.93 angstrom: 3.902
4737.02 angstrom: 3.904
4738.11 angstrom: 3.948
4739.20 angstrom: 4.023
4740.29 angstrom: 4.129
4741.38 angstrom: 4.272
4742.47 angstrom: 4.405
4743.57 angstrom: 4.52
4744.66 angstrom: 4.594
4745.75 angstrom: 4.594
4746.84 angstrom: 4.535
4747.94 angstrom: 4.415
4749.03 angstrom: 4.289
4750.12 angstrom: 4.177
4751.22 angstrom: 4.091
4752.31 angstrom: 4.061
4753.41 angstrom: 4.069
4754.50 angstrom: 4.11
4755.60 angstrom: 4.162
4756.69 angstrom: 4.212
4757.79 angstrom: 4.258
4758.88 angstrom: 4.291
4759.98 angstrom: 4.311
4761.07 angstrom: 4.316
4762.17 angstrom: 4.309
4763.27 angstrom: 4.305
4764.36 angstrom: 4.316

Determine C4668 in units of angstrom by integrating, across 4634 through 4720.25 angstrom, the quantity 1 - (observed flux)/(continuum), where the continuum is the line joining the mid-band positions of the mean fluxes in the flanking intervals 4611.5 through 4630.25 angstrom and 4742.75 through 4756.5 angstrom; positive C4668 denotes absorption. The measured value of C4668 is 3.6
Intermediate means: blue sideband 4.35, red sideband 4.3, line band 4.15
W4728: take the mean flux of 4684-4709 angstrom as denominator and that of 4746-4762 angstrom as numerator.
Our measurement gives 1.05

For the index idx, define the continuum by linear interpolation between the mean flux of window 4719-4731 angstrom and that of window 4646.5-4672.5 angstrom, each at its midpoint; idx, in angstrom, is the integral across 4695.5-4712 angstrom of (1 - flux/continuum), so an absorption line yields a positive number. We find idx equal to 1.92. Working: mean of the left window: 4.19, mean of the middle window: 3.84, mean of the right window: 4.42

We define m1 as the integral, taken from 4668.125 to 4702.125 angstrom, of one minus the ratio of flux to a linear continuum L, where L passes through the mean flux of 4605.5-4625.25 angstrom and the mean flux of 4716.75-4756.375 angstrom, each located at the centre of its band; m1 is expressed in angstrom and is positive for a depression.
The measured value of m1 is 1.8 angstrom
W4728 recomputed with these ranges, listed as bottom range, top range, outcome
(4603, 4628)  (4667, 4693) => 0.95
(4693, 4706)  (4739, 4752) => 1.12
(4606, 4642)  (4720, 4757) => 0.97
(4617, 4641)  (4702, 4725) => 0.94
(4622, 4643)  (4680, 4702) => 0.94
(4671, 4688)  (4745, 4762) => 1.03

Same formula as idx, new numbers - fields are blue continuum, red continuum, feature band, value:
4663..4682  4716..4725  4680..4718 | 2.2 angstrom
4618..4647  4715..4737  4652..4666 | 0.2 angstrom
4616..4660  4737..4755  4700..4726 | 1.1 angstrom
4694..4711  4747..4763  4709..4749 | -2.0 angstrom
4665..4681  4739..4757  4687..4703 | 0.3 angstrom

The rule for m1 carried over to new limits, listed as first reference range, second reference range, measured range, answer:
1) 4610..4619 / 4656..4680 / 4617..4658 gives 1.0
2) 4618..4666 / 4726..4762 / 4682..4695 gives 0.1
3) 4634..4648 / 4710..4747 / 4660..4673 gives 0.4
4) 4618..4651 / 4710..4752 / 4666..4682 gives 0.7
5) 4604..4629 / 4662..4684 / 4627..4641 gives -0.4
